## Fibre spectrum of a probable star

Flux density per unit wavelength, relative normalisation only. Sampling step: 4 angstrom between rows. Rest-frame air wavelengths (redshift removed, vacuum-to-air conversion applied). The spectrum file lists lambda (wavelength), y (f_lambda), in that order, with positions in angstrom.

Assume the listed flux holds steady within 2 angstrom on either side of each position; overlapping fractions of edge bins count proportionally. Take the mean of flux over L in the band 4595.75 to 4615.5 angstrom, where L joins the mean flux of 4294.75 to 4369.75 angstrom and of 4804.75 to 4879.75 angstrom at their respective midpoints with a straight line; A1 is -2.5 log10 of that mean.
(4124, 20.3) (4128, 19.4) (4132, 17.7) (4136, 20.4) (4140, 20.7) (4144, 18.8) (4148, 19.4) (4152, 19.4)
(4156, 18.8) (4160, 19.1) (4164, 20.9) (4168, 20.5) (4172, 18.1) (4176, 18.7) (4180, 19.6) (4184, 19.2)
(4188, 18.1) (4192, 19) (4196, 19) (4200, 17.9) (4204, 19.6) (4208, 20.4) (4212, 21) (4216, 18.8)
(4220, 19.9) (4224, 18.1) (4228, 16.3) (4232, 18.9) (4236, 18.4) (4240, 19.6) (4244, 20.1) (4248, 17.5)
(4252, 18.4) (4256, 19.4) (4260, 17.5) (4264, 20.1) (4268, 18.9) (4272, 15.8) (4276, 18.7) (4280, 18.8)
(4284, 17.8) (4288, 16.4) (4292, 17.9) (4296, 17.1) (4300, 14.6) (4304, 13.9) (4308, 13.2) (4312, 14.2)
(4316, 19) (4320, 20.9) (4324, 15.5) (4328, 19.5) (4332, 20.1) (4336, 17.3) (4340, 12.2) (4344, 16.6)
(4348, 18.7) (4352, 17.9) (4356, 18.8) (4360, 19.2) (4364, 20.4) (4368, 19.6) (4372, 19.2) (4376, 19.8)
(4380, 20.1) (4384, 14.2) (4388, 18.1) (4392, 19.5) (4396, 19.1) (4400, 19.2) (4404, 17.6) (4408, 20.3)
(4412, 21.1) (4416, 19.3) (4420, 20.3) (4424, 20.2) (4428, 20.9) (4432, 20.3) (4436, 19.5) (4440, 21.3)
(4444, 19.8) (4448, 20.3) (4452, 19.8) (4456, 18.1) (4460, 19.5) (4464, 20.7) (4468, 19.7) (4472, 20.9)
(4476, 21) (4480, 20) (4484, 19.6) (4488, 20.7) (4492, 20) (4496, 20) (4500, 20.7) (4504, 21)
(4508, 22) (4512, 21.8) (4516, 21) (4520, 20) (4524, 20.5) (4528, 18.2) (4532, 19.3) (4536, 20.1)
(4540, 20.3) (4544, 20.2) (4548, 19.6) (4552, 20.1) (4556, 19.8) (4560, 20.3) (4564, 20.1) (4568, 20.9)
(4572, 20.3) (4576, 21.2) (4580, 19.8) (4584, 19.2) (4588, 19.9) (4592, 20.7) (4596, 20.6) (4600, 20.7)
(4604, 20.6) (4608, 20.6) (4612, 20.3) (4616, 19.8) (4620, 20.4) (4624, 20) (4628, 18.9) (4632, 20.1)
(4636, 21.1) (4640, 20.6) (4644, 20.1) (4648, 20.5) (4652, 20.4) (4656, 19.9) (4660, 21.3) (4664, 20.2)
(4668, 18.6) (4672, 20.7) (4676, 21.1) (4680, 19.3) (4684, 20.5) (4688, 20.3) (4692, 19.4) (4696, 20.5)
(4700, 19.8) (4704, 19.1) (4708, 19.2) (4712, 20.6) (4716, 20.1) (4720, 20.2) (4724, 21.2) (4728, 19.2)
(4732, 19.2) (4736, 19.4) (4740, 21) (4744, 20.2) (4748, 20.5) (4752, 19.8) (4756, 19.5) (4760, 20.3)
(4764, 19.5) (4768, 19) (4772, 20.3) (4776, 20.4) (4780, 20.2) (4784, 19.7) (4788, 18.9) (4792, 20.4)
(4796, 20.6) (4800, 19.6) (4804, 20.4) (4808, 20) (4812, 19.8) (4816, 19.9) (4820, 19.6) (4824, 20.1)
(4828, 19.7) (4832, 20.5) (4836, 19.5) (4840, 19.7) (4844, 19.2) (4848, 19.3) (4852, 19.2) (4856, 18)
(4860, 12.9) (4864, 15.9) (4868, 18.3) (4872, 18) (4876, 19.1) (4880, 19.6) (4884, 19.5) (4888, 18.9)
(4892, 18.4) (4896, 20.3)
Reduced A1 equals -0.133 mag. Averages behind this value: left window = 17.3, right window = 18.9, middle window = 20.5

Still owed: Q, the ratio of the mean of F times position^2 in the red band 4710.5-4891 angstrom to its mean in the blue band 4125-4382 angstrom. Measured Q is 1.3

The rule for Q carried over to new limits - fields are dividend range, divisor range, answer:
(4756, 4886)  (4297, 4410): 1.33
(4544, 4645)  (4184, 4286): 1.27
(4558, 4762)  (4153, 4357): 1.33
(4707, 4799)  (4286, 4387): 1.37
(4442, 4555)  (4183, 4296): 1.22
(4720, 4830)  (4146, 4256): 1.35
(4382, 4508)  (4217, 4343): 1.21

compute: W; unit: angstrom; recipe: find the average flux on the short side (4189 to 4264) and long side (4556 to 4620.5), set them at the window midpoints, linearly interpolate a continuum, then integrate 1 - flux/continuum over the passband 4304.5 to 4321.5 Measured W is 2.5 angstrom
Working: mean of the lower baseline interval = 18.9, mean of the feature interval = 16.4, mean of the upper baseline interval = 20.3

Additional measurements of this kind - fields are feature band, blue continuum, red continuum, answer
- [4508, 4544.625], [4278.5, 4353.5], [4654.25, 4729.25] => -3.10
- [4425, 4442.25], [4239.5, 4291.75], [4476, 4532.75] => -0.60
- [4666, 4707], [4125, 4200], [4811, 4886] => -2.15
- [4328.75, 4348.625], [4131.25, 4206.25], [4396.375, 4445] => 2.72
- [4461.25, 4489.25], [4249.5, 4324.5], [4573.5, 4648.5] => -1.94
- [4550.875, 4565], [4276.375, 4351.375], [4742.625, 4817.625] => -1.19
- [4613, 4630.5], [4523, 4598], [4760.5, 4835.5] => 0.18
